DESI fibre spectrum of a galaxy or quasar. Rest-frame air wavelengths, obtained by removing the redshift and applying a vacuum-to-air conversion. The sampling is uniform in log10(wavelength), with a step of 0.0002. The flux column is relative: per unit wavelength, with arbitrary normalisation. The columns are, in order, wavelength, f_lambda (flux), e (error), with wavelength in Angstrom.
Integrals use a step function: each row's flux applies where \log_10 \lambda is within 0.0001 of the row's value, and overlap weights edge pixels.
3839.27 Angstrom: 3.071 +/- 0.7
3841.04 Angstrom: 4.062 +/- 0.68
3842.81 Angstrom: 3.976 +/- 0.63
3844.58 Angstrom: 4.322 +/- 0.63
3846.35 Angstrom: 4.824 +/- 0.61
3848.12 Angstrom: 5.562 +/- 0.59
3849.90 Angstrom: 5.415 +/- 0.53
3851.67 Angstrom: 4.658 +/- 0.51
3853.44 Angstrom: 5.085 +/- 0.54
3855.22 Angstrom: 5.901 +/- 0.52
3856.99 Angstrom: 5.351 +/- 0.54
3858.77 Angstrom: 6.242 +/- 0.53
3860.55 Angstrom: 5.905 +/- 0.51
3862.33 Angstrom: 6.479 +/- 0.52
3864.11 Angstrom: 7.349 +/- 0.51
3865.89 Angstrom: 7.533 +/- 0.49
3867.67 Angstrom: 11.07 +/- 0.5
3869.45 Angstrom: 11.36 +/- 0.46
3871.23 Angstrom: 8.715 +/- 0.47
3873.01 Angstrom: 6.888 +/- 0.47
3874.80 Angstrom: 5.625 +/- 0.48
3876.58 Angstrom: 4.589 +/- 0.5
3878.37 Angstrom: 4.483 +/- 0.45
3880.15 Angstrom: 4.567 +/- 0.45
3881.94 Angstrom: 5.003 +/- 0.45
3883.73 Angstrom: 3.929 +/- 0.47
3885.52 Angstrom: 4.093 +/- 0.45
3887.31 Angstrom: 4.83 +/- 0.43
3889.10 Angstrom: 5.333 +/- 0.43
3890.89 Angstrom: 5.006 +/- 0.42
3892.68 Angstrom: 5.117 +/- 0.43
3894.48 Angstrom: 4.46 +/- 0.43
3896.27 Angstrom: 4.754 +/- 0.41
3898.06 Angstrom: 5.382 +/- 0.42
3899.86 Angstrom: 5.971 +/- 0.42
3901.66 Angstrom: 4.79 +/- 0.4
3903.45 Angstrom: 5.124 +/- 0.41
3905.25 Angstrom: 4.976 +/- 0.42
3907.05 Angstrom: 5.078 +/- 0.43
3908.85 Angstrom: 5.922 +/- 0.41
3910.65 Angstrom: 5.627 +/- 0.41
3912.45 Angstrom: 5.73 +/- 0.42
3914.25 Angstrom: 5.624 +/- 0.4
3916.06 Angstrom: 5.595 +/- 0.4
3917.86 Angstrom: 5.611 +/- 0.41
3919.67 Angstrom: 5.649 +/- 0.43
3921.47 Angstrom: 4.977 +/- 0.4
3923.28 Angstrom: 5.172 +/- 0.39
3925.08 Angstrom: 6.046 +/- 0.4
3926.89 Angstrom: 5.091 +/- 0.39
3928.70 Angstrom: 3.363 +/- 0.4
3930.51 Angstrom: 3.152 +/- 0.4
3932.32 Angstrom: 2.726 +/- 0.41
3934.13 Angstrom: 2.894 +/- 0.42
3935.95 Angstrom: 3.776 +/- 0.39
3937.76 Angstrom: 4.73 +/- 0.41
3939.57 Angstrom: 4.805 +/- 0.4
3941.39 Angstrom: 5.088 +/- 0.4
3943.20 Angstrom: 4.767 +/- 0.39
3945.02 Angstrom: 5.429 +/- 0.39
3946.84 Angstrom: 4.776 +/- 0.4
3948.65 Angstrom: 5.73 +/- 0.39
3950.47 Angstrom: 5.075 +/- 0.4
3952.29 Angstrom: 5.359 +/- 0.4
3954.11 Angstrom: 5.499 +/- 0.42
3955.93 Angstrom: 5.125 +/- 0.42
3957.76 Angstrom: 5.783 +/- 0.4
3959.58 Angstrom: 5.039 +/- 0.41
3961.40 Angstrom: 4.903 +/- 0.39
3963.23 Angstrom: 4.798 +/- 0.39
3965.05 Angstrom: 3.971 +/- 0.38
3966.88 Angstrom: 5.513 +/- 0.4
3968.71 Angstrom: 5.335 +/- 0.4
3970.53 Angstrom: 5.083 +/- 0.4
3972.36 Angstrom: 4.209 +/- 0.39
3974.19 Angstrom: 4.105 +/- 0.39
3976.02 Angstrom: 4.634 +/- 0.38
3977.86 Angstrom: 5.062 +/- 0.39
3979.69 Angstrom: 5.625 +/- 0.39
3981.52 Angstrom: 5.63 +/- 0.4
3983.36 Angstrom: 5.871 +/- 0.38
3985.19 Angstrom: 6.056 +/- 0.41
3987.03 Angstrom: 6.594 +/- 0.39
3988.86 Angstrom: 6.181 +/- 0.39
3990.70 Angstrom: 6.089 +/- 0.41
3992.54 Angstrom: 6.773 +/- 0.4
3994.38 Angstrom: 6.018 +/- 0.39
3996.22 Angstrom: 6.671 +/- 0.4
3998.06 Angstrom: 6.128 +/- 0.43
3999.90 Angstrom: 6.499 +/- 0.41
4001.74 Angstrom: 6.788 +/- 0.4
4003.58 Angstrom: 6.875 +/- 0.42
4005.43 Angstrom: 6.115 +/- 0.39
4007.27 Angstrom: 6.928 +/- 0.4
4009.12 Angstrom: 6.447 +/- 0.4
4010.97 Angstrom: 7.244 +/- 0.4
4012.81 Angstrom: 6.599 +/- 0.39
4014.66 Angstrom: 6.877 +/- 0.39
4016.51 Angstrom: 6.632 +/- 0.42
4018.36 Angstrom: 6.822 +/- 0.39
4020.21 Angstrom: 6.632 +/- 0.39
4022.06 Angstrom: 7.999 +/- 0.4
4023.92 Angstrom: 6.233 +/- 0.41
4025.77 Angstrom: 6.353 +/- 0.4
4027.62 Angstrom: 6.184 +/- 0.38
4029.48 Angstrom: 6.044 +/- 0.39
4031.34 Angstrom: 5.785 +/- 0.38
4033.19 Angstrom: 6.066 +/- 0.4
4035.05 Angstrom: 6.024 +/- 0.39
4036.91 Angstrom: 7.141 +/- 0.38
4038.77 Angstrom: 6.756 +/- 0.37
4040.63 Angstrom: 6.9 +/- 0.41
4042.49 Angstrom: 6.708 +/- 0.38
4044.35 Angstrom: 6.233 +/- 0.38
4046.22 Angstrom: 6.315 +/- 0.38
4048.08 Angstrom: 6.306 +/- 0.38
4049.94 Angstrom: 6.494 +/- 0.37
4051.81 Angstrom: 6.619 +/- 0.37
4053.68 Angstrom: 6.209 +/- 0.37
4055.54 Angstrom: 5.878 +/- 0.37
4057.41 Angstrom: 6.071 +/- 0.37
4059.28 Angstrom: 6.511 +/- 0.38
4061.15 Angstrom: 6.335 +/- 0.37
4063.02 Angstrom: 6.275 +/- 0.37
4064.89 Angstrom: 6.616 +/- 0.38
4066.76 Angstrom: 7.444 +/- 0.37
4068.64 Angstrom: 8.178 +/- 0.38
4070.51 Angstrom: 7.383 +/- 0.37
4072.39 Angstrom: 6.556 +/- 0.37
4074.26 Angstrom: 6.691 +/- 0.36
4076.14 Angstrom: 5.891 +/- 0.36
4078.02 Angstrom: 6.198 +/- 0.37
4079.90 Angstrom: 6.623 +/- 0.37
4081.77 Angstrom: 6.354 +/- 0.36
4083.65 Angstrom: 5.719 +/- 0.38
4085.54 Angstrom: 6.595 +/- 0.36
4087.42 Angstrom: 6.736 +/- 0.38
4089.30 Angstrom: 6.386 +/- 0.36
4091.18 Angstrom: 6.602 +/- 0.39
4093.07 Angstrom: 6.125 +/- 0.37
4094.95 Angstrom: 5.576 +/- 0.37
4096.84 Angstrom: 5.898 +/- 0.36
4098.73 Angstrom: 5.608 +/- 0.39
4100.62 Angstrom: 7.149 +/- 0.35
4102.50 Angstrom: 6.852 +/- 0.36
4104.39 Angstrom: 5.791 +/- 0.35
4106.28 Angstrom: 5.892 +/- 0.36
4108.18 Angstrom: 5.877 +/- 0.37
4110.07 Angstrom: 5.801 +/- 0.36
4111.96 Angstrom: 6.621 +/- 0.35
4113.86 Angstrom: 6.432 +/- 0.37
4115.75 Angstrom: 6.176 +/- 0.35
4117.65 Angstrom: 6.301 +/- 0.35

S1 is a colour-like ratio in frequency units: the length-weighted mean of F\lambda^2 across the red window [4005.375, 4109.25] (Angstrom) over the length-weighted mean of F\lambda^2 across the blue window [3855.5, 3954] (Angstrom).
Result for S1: 1.29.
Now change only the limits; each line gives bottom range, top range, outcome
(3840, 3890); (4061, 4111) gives 1.23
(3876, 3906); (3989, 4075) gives 1.45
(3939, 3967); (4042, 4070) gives 1.36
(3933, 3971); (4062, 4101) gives 1.41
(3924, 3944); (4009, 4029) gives 1.66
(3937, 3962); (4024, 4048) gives 1.29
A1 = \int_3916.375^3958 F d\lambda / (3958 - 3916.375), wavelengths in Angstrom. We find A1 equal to 4.81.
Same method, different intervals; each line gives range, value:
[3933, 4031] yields 5.7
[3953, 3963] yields 5.24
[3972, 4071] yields 6.36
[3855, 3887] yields 6.37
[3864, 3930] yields 5.65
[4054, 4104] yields 6.46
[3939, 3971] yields 5.12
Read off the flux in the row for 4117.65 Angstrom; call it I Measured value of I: 6.301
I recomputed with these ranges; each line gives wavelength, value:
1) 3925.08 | 6.046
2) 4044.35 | 6.233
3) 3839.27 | 3.071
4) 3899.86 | 5.971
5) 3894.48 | 4.46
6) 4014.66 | 6.877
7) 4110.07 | 5.801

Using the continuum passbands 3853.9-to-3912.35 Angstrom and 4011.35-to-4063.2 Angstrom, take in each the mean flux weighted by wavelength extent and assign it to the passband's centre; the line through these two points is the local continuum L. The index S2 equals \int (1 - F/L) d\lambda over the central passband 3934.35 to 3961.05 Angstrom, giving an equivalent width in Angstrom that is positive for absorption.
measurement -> 4.81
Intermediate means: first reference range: 5.85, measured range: 5.01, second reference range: 6.48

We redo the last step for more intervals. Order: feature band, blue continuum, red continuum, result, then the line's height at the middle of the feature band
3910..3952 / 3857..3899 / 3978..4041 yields 9.1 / 6.18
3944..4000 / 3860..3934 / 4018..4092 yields 5.2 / 6.01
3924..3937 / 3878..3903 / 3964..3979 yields 2.5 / 4.8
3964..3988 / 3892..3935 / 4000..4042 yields 2.9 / 5.92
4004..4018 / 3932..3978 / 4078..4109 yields -3.4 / 5.38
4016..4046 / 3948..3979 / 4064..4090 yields -2.7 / 6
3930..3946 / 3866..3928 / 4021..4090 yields 4.6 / 5.88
